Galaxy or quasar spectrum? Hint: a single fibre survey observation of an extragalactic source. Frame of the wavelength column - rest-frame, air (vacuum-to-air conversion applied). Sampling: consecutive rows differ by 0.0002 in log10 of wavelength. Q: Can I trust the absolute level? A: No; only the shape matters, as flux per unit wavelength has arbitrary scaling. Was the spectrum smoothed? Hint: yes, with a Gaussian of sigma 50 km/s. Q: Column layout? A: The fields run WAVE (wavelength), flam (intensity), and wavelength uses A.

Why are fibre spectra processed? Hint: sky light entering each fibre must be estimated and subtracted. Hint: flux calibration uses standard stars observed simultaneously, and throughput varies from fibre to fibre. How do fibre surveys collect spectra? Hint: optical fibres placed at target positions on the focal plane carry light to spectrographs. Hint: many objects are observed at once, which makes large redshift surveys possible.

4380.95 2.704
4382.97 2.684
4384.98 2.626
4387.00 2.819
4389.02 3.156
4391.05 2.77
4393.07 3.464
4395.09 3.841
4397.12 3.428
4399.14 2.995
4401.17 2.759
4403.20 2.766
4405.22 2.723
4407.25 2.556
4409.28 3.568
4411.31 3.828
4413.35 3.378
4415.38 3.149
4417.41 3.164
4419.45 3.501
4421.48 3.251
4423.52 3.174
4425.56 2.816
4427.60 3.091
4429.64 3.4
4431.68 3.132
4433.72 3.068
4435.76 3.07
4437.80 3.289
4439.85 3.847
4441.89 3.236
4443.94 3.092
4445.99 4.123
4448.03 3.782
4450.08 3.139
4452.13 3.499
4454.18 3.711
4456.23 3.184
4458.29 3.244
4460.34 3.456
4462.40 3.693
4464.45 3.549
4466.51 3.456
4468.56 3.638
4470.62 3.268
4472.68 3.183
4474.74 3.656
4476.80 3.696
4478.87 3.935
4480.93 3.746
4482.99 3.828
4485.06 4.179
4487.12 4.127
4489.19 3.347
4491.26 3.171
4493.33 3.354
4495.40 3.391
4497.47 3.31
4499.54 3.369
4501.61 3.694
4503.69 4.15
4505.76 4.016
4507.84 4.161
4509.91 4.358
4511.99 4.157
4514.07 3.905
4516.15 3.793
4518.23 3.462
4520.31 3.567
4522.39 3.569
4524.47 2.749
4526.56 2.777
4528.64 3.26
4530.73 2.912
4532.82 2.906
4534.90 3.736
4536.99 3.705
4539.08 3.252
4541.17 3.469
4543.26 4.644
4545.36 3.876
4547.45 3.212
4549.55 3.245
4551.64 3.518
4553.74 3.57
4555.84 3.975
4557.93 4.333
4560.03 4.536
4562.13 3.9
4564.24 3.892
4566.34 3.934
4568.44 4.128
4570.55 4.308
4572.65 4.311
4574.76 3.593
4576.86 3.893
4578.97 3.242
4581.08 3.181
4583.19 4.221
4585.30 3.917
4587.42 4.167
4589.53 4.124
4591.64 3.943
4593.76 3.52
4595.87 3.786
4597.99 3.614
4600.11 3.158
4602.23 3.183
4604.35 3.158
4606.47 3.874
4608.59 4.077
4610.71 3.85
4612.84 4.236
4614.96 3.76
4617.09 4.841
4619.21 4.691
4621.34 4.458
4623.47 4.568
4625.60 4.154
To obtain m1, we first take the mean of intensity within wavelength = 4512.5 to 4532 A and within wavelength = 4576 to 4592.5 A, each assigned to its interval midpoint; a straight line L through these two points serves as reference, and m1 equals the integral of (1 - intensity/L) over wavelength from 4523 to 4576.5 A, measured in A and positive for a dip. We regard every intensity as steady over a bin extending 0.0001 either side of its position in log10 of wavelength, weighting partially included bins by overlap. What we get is -1.5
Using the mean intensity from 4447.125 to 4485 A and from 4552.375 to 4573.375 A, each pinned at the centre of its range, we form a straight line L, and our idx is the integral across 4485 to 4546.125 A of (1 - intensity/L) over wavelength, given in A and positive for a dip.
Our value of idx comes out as 3.4 A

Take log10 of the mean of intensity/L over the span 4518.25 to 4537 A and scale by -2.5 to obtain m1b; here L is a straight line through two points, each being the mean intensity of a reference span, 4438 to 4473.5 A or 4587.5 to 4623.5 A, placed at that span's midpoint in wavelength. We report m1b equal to 0.14 mag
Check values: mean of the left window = 3.47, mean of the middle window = 3.23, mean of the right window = 3.92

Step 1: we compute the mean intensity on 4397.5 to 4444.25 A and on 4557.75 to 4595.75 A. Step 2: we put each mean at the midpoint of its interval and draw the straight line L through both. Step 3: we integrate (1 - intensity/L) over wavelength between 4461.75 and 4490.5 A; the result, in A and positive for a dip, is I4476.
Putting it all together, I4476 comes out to -1.8 A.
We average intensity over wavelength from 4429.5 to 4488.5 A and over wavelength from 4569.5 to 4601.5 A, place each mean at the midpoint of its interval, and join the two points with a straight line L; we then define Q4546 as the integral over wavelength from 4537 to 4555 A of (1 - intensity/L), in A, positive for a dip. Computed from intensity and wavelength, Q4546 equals 0.49 A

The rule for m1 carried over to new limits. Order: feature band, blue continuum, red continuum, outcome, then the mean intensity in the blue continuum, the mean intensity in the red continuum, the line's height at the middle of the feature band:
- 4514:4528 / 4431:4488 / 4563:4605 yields 1.1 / 3.53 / 3.77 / 3.65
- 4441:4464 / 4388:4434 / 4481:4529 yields -0.6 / 3.17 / 3.65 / 3.38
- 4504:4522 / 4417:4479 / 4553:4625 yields -1.4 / 3.39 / 3.94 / 3.65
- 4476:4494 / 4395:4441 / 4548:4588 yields -1.1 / 3.2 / 3.88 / 3.5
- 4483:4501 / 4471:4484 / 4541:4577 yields 0.7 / 3.65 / 3.92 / 3.7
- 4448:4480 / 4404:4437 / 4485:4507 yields -0.6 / 3.18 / 3.63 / 3.44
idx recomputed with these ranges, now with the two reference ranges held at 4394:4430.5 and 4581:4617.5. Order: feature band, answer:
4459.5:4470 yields -0.6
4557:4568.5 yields -1.3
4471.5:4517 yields -3.8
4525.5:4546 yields 0.9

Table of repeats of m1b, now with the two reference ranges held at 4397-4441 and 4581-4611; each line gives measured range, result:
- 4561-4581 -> -0.065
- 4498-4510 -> -0.135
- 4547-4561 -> -0.055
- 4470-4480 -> -0.065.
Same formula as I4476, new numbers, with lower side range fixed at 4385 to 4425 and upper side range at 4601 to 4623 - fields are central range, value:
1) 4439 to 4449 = -0.9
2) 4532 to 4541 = 0.7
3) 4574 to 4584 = 0.7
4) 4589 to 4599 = 0.4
